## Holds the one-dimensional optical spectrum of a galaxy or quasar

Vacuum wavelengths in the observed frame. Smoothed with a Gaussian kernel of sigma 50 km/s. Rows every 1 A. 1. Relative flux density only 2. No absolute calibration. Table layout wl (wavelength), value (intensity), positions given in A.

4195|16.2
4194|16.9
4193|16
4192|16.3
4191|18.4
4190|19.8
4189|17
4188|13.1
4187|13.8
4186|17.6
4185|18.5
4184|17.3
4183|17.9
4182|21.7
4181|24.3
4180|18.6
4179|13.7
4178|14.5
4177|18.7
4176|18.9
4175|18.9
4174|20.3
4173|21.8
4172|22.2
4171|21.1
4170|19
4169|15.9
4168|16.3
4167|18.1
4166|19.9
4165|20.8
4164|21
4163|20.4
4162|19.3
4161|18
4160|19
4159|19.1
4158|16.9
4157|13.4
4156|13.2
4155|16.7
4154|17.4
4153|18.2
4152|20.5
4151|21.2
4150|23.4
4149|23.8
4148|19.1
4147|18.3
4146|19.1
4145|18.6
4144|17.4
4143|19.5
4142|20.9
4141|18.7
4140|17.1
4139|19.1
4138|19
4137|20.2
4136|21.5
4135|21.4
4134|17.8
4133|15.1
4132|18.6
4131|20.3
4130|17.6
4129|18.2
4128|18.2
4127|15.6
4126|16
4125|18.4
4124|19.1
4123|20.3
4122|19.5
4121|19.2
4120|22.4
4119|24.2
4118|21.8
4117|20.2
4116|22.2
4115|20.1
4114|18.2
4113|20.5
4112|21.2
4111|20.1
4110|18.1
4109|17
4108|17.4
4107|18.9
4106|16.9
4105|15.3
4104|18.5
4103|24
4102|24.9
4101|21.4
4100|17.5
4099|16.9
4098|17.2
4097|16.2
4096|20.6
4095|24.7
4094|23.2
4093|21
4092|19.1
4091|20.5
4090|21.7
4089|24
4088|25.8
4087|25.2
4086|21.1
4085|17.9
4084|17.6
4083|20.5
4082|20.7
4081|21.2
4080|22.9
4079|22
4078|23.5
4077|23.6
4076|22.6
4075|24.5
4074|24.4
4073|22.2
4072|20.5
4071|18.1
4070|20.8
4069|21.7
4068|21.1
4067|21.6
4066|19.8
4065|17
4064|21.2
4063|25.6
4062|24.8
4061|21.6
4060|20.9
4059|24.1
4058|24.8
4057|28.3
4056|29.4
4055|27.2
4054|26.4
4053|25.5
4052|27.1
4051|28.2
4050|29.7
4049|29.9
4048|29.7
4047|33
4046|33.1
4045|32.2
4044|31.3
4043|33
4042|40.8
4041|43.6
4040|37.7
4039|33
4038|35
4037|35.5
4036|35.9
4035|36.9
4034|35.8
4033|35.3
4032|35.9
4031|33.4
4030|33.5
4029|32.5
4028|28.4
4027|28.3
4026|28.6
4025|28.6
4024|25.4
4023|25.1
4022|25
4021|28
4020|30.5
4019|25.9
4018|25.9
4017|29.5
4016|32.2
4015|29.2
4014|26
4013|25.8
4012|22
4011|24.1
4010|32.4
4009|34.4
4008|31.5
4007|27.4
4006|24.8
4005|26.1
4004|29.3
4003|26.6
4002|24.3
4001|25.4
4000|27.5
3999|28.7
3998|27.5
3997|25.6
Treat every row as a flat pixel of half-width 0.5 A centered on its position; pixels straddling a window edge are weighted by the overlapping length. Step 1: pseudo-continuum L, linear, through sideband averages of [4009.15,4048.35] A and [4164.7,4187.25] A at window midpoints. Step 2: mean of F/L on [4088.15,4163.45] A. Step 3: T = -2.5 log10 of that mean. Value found 0.18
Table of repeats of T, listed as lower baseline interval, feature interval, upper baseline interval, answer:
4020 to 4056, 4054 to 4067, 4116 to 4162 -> 0.21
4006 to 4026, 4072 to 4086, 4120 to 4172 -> 0.08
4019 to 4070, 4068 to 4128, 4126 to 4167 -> 0.15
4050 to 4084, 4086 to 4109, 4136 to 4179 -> 0.07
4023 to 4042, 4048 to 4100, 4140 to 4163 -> 0.24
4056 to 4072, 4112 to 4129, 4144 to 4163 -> 0.01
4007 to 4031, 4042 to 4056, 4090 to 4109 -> -0.19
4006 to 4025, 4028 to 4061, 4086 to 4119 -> -0.24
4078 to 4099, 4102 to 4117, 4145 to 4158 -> 0.05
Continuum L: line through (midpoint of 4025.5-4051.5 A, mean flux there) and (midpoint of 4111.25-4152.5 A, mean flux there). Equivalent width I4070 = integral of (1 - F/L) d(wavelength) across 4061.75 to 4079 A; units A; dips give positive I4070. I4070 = 4.1 A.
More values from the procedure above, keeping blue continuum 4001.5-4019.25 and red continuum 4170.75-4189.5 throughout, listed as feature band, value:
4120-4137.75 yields 2.0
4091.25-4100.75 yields 1.4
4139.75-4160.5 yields 1.4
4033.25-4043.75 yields -4.2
